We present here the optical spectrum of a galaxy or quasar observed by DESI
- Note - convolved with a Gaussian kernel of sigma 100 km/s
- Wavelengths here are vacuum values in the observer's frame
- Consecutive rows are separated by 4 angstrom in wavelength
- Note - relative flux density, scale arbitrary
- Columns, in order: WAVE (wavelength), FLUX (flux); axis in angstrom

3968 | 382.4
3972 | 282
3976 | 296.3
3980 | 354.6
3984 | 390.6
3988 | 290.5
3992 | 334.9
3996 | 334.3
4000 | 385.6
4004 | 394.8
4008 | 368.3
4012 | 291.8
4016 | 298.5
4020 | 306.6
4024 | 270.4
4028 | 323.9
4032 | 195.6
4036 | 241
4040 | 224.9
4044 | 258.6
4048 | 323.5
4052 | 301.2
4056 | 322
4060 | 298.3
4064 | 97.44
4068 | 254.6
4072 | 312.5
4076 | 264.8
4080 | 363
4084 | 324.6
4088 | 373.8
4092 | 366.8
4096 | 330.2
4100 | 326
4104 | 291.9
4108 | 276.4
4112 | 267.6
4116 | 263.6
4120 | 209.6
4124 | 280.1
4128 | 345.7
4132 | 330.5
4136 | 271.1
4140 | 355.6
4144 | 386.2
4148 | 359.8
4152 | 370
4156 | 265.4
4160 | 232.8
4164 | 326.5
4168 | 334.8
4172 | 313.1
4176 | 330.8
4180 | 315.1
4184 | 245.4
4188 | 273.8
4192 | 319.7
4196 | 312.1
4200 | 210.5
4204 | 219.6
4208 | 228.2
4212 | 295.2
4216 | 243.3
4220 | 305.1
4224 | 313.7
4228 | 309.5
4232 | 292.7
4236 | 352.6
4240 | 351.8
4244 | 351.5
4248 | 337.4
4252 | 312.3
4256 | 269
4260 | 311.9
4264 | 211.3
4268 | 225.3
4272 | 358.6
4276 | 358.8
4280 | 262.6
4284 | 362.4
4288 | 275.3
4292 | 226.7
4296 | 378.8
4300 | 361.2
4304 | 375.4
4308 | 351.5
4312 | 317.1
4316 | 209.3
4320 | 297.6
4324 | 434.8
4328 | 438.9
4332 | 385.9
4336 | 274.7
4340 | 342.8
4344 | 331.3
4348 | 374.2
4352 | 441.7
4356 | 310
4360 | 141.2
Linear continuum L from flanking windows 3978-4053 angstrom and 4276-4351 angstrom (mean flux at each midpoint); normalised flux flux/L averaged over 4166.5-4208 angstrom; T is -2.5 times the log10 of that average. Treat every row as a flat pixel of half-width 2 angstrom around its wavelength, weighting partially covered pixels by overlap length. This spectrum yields 0.145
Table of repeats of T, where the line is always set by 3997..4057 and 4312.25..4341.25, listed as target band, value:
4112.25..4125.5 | 0.23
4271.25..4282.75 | 0.02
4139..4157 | -0.12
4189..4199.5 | 0.09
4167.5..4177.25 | -0.02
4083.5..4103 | -0.11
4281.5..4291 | 0.09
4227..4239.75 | 0.01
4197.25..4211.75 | 0.35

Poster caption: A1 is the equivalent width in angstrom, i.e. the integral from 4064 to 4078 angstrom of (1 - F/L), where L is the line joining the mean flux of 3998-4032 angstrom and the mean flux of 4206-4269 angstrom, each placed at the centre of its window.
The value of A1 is 2.8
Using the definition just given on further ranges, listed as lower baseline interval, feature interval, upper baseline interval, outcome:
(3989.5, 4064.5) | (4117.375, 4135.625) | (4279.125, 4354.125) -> 1.4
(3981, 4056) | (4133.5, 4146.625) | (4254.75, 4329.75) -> -1.1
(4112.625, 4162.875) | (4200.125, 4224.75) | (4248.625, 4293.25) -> 3.0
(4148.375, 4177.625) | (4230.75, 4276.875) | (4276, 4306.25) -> 1.4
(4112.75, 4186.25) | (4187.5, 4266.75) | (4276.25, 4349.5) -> 7.2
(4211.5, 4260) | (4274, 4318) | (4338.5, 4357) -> 3.0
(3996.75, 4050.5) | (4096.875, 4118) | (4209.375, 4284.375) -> 1.0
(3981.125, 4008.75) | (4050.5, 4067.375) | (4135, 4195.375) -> 4.3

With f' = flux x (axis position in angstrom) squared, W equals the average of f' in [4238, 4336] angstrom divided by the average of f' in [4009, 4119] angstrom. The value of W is 1.2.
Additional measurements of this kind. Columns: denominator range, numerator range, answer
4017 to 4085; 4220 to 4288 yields 1.24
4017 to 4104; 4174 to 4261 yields 1.10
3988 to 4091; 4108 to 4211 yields 1.04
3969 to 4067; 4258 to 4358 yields 1.26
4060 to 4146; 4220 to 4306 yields 1.13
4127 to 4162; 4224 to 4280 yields 1.01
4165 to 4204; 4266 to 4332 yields 1.19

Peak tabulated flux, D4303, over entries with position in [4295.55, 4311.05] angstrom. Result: 378.8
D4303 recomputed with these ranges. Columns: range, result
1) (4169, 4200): 330.8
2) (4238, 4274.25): 358.6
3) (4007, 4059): 368.3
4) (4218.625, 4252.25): 352.6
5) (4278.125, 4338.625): 438.9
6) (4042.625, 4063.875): 323.5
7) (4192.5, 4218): 312.1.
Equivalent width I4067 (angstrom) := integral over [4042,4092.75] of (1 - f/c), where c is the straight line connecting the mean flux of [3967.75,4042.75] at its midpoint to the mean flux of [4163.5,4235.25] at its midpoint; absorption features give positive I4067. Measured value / 1.5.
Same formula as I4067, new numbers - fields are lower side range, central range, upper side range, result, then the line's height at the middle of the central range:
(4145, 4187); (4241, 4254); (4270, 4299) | -0.77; 316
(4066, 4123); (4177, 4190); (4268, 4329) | 1.29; 313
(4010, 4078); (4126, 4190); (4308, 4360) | -4.20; 297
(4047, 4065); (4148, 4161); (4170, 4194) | -0.46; 294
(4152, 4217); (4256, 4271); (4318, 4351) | 3.01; 325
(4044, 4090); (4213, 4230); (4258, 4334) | 1.10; 313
